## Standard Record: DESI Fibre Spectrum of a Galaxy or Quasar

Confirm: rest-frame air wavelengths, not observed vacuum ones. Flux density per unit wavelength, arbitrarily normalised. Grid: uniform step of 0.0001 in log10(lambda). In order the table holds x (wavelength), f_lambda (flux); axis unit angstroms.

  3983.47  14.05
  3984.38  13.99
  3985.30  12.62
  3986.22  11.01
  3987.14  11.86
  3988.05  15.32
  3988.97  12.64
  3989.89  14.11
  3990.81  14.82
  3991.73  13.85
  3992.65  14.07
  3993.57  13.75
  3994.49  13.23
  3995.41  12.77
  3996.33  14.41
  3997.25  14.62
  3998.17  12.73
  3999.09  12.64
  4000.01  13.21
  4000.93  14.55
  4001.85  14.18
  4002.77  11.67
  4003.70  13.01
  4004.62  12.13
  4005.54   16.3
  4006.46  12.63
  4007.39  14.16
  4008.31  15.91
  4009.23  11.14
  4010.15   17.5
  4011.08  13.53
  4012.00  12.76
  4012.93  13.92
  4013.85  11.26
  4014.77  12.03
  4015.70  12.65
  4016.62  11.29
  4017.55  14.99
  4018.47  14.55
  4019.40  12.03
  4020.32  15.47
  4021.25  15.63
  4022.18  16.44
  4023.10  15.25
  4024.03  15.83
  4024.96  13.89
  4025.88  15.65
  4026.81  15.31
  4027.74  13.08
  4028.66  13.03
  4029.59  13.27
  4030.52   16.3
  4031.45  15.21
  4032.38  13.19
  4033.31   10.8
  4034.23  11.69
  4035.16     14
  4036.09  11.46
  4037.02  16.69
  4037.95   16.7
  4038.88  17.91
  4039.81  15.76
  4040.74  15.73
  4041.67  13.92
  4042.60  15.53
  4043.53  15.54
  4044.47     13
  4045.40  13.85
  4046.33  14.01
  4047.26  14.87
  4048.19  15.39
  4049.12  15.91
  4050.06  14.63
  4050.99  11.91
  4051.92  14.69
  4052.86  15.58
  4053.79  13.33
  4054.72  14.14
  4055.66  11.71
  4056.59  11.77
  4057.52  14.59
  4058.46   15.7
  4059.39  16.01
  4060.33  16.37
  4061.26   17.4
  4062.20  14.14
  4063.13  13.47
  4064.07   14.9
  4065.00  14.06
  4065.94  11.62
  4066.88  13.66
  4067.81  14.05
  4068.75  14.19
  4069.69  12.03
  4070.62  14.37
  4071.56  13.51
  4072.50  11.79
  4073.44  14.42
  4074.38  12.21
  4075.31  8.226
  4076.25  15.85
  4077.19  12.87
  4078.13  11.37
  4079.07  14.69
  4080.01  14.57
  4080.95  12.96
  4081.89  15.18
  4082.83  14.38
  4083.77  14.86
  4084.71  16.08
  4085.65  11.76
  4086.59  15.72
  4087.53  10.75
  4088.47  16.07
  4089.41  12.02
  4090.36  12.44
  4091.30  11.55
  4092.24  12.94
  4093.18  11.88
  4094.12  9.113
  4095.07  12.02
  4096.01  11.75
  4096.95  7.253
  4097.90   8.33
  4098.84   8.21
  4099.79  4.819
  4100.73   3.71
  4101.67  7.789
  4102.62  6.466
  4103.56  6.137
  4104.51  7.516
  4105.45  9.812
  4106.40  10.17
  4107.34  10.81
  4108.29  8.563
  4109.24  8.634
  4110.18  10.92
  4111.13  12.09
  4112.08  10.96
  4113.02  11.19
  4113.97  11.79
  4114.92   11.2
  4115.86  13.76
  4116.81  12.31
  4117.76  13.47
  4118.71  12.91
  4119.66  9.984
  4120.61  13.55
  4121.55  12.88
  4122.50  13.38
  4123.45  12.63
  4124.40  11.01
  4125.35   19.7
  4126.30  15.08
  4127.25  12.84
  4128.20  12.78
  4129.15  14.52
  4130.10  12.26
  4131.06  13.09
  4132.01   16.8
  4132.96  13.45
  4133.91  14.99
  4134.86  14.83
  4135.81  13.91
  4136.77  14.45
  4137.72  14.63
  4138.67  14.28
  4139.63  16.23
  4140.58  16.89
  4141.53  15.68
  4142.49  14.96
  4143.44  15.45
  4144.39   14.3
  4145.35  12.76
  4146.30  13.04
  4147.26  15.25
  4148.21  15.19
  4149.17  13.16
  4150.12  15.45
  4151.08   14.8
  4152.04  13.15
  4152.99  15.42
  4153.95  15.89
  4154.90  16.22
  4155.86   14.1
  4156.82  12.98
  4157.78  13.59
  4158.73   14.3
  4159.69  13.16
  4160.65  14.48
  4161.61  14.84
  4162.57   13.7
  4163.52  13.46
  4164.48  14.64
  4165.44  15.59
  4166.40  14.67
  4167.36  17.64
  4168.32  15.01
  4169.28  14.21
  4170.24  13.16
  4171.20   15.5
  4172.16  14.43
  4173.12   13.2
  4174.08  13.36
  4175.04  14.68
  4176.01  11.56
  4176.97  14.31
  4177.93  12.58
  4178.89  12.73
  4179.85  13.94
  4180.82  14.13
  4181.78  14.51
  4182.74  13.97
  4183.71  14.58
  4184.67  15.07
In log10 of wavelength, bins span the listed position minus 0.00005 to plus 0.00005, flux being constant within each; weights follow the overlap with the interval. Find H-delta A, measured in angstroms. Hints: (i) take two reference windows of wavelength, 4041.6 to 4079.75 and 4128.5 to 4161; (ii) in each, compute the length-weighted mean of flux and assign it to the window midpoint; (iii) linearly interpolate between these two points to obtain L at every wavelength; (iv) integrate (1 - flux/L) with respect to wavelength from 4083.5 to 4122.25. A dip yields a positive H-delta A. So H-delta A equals 9.2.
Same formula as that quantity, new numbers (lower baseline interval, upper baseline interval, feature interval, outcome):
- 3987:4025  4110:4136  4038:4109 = 3.7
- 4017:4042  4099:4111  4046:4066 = -3.5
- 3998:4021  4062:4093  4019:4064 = -3.7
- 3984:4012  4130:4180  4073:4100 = 3.4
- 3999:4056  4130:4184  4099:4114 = 5.8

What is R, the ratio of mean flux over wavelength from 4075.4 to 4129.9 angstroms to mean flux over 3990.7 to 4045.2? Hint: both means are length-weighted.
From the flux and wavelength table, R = 0.8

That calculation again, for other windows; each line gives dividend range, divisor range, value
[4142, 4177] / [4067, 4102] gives 1.19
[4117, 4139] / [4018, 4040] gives 0.95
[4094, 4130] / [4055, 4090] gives 0.79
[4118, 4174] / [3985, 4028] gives 1.04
